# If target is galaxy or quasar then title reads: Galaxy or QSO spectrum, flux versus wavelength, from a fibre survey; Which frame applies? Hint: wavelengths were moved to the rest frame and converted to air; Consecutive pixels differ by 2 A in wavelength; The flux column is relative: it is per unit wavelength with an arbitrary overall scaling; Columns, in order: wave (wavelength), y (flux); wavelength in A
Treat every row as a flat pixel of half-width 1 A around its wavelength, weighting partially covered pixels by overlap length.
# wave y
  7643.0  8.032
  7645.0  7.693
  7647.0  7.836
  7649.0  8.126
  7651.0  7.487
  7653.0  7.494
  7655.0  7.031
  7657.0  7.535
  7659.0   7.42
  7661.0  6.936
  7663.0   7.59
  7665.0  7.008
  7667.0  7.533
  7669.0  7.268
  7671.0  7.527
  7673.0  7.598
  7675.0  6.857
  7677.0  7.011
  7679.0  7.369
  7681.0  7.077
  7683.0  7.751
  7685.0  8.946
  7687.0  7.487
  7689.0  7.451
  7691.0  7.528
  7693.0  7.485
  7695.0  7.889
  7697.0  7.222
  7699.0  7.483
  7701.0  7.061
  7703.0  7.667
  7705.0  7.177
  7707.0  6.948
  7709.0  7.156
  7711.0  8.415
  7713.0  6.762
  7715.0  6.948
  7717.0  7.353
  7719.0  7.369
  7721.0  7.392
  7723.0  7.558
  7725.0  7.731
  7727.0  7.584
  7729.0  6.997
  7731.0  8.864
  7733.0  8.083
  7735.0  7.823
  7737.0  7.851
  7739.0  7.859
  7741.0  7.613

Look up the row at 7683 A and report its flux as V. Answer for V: 7.751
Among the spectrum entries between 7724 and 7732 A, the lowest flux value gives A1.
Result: 6.997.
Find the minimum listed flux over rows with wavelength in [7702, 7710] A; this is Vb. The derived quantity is 6.948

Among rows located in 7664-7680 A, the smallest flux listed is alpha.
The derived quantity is 6.857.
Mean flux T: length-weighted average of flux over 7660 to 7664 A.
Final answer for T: 7.26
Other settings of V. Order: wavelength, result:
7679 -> 7.369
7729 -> 6.997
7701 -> 7.061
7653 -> 7.494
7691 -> 7.528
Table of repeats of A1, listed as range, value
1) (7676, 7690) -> 7.011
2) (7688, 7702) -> 7.061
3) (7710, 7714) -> 6.762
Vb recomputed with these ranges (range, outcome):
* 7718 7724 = 7.369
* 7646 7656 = 7.031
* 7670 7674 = 7.527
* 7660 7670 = 6.936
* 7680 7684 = 7.077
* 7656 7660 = 7.42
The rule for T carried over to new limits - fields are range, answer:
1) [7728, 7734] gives 7.98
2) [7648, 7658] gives 7.53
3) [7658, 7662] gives 7.18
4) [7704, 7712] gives 7.42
